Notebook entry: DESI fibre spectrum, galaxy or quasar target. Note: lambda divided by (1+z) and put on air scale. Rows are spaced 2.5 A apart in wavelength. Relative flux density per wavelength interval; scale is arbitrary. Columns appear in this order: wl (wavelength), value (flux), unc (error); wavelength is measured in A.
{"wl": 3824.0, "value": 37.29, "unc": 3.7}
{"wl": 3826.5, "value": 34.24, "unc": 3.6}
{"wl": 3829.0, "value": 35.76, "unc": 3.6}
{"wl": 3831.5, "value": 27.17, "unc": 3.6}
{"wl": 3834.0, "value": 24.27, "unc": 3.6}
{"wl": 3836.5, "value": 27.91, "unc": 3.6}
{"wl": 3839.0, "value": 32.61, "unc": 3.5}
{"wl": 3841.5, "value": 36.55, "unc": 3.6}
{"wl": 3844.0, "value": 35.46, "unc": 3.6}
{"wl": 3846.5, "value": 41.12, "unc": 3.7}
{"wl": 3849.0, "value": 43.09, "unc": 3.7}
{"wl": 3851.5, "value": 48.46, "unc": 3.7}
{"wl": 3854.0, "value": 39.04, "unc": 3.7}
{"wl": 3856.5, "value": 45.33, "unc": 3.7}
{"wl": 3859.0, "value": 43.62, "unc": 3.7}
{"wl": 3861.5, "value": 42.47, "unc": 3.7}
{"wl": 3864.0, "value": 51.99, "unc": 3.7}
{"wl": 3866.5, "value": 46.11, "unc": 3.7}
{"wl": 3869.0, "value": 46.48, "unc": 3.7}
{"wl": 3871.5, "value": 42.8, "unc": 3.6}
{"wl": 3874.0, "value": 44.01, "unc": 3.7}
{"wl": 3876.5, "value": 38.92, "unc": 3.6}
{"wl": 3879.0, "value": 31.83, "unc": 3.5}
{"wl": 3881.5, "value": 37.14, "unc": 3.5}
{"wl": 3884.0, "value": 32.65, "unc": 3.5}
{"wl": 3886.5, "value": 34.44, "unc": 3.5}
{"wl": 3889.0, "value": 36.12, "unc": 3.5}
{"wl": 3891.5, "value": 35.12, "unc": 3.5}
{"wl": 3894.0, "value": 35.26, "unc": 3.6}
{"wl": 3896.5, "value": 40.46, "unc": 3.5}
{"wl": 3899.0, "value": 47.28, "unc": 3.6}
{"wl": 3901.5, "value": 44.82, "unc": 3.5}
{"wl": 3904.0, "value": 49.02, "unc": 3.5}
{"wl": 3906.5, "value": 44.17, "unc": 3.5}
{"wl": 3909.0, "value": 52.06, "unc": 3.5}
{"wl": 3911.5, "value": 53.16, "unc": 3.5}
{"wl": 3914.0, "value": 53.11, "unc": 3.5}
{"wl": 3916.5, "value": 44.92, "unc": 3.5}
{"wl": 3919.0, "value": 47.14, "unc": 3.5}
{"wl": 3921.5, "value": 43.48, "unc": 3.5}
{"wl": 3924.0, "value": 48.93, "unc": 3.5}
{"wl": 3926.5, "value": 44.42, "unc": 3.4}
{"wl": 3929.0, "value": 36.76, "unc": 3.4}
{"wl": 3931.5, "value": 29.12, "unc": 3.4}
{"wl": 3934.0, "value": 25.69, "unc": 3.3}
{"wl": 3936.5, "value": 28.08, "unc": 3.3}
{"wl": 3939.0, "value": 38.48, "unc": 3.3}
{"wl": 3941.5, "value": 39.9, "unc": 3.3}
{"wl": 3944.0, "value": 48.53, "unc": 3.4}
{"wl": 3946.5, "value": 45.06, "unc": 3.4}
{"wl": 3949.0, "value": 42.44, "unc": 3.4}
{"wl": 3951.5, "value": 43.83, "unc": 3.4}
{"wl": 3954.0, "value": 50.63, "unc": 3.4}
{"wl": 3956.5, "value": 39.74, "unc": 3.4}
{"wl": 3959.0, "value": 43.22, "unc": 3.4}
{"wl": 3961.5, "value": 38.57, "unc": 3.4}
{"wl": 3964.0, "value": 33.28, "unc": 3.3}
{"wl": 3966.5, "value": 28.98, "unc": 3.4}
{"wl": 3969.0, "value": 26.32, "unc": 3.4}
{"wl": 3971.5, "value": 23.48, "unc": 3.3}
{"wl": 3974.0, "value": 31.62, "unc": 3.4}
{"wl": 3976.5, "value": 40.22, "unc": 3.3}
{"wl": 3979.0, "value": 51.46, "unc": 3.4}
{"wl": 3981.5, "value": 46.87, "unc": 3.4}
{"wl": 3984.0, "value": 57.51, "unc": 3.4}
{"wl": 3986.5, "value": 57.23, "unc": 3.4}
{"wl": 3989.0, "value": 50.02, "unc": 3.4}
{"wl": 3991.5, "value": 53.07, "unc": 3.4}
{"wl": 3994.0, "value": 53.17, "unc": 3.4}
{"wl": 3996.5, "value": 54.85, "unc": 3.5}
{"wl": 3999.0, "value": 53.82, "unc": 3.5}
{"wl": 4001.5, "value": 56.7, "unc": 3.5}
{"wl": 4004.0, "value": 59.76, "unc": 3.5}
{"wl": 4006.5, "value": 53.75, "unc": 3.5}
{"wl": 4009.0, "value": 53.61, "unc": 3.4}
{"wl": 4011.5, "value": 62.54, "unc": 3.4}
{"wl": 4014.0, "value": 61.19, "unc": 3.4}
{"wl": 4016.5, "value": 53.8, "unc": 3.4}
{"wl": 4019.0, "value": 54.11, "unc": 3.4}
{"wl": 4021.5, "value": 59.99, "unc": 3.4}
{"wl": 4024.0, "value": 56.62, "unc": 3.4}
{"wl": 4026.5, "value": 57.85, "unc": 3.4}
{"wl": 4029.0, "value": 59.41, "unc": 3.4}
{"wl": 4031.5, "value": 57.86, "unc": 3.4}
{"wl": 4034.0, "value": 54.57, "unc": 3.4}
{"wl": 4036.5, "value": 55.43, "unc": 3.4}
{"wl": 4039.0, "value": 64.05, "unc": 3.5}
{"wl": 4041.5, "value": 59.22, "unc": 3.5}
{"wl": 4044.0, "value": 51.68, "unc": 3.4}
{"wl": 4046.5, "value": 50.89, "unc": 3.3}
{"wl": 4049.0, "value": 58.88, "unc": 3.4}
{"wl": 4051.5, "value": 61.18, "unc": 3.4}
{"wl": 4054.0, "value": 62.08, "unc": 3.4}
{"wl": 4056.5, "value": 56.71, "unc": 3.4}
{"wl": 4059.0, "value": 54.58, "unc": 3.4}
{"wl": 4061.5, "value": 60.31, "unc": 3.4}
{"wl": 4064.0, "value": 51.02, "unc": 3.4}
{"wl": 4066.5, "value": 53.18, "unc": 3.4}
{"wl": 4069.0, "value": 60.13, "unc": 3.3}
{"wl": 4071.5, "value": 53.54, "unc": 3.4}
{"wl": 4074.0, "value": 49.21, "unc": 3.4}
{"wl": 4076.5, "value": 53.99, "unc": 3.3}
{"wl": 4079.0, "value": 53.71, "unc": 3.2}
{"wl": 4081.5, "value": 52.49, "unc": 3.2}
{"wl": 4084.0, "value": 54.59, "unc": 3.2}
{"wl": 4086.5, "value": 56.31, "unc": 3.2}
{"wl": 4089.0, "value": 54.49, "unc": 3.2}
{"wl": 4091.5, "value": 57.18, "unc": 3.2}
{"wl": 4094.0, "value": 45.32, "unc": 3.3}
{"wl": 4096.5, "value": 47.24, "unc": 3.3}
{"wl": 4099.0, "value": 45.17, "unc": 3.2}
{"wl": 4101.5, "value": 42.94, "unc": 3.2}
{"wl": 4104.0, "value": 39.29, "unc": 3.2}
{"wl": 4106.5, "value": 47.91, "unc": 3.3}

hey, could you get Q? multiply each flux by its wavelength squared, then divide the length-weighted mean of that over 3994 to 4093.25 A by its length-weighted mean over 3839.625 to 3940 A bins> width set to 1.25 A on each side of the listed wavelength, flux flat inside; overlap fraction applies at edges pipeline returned 1.47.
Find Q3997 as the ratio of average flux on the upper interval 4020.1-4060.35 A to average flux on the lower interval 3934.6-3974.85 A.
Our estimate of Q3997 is 1.5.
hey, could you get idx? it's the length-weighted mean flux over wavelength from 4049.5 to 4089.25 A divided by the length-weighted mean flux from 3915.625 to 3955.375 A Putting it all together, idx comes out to 1.4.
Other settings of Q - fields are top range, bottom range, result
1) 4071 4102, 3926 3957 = 1.40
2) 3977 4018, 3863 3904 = 1.43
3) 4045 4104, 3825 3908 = 1.51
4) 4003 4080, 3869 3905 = 1.55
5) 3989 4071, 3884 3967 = 1.44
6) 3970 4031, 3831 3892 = 1.46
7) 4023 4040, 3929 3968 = 1.58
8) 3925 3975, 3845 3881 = 0.90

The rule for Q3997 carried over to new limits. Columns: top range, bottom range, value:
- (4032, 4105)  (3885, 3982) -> 1.33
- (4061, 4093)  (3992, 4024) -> 0.97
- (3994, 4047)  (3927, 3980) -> 1.52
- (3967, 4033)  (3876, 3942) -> 1.27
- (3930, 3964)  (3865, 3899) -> 1.01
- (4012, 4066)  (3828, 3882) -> 1.46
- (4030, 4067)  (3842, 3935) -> 1.35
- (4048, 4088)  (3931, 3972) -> 1.50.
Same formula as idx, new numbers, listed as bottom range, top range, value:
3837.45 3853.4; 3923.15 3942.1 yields 0.92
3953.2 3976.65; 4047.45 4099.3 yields 1.55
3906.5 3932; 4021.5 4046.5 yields 1.25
